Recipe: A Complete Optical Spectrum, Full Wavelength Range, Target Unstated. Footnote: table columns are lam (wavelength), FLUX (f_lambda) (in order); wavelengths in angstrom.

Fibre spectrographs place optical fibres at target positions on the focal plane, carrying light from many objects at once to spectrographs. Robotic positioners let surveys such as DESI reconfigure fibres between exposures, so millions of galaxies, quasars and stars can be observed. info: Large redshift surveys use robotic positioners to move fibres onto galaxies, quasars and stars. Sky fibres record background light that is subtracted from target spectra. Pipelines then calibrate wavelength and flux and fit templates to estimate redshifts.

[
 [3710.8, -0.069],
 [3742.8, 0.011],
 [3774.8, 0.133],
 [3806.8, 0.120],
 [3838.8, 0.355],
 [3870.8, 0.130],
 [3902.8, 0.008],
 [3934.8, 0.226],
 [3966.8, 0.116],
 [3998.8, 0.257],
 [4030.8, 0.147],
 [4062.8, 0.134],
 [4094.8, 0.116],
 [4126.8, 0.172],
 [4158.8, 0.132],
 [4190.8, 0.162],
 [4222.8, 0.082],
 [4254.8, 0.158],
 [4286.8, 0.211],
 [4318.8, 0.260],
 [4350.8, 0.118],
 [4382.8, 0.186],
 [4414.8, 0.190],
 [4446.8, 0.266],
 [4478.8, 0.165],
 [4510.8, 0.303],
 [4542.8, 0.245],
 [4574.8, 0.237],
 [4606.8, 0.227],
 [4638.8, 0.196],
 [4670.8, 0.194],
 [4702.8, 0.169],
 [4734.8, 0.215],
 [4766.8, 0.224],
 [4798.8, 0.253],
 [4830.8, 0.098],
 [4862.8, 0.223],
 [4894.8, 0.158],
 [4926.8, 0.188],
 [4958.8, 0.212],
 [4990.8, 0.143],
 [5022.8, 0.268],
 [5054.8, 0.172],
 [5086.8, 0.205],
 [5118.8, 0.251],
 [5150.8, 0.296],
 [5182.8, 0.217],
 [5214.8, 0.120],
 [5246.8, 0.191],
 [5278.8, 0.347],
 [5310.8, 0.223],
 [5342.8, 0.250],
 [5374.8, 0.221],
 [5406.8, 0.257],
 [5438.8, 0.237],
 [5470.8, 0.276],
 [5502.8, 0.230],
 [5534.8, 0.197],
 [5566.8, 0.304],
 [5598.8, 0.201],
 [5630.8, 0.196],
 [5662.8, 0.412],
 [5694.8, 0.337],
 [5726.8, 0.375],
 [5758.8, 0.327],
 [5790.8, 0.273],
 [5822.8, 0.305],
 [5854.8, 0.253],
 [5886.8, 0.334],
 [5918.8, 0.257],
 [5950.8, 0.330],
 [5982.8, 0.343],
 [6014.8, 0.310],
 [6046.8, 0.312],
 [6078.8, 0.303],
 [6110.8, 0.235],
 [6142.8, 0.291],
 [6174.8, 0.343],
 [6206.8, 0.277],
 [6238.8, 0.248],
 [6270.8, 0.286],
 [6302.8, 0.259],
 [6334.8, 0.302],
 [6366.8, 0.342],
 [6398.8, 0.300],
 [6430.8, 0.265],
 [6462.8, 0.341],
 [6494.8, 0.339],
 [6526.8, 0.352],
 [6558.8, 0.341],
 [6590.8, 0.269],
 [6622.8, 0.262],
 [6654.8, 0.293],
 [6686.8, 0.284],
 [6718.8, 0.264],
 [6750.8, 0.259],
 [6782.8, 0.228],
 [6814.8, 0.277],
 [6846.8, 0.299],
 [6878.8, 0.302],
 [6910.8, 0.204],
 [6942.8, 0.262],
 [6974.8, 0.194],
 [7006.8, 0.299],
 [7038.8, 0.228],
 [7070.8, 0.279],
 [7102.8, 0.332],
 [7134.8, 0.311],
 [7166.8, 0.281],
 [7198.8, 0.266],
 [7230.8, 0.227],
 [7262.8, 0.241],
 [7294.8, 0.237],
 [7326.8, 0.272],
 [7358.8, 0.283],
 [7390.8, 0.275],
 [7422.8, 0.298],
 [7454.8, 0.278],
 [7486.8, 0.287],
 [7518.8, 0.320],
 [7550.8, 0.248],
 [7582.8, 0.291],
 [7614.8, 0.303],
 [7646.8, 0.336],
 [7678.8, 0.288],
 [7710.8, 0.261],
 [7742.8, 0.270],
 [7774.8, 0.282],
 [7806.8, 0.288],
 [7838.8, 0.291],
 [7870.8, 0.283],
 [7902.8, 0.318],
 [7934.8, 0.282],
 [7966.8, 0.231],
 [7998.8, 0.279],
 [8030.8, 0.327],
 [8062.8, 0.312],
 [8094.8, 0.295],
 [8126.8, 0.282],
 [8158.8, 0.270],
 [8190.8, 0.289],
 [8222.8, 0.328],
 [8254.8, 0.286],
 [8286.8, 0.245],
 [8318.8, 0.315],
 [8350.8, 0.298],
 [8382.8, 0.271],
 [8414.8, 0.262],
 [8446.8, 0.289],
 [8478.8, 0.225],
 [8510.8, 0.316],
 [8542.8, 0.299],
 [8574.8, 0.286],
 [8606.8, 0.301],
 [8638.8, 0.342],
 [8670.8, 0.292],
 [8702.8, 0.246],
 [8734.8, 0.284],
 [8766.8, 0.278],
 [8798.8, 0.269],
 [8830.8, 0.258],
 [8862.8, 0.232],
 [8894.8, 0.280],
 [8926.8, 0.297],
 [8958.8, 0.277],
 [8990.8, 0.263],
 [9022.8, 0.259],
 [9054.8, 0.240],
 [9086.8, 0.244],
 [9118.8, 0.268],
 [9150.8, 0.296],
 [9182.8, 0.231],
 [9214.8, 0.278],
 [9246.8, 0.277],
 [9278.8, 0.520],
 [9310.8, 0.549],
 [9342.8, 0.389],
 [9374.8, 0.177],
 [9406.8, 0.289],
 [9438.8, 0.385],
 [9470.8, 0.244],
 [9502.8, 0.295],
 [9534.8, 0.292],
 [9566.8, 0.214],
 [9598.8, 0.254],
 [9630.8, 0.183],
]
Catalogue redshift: 0.42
